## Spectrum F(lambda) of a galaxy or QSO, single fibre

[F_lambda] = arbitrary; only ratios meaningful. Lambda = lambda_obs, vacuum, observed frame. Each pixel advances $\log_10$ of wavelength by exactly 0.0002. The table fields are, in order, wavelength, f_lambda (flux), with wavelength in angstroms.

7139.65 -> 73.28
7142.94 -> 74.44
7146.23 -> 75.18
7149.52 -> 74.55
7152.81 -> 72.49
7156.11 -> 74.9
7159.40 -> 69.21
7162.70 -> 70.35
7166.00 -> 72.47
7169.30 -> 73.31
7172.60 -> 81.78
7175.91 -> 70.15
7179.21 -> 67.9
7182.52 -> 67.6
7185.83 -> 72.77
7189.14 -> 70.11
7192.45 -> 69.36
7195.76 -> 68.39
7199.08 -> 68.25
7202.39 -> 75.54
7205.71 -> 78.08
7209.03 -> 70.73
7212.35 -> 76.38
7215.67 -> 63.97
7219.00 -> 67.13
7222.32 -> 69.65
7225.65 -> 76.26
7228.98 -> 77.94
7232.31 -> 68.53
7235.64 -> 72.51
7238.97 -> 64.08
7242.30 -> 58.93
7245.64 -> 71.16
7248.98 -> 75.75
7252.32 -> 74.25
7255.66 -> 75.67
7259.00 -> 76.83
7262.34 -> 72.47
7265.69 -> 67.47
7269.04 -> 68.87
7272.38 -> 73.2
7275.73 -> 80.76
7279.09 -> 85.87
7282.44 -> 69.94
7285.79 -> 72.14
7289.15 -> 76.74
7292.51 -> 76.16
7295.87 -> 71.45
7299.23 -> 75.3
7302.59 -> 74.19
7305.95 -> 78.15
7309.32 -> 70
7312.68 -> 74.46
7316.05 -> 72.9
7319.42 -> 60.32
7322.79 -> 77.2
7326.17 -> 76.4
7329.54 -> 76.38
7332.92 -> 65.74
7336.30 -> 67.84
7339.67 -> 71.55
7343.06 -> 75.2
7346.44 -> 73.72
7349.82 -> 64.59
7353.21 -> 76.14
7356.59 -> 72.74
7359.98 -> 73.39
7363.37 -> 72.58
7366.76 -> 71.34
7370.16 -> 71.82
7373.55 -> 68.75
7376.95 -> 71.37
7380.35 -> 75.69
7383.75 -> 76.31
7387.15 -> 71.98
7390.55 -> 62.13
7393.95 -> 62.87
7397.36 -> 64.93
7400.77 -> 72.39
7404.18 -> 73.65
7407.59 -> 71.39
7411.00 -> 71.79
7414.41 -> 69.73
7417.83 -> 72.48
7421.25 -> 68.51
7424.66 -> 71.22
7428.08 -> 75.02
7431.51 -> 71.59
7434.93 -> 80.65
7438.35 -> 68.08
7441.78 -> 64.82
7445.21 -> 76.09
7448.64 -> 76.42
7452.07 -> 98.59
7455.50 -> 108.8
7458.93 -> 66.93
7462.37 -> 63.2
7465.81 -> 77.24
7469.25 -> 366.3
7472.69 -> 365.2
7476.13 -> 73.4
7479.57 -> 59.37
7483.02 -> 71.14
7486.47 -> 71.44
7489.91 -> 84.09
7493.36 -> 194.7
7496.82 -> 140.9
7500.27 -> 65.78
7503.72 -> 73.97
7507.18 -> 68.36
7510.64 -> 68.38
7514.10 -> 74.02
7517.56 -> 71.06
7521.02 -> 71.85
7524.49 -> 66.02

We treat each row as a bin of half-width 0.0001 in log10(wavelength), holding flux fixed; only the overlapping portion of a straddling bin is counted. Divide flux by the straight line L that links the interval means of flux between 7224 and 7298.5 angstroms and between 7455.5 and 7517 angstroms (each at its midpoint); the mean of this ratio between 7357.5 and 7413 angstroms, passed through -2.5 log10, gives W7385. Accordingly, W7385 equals 0.33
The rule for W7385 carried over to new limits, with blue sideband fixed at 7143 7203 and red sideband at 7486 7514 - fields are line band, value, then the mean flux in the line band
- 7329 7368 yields 0.18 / 71.6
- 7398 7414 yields 0.23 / 71.6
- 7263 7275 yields 0.12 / 70.9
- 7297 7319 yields 0.12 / 73.3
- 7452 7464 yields 0.12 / 82.6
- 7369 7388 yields 0.19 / 72.7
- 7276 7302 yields 0.07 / 75.6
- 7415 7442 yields 0.25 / 71.8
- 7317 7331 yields 0.15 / 72.5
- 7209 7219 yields 0.08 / 69.7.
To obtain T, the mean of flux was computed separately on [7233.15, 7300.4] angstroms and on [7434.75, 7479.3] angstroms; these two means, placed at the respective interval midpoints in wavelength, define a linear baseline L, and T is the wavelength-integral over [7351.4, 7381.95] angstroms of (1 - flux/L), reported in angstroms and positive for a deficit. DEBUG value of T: 8.0 angstroms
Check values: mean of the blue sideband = 72.9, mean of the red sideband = 121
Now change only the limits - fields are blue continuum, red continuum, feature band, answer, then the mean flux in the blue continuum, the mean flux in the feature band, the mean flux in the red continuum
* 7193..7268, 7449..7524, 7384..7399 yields 4.5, 71.3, 66.5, 110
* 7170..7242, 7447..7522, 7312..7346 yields 6.3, 71.1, 71.8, 110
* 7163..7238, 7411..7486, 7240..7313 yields 6.4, 71.7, 73.5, 101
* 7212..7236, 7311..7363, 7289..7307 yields -0.9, 71.2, 75.1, 71.9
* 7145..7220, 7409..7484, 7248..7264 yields 1.0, 71.8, 75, 101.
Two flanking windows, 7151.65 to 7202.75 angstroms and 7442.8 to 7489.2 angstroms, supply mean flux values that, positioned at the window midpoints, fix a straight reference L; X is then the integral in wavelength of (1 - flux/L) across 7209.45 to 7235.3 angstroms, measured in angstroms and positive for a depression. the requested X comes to 2.5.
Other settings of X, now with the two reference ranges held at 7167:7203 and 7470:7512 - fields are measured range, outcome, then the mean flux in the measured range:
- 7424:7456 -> 9.2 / 78.3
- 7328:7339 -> 2.8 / 70.1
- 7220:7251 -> 3.3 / 70.5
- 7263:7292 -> 3.7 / 74.4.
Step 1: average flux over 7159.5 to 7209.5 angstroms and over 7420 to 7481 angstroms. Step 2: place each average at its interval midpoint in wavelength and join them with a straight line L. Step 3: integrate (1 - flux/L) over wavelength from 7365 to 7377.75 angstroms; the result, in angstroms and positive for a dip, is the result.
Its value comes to 3.5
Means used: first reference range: 71.7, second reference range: 108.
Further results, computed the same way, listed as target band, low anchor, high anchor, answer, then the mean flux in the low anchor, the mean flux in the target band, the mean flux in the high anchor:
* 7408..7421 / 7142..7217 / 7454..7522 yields 4.00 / 72.1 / 71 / 112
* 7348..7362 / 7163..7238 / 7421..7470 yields 2.03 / 71.7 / 71.8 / 91.1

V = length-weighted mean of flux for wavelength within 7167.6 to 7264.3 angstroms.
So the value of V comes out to 71.6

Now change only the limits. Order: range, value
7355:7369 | 72.5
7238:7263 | 71.3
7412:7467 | 75.5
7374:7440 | 71.1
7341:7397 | 71.1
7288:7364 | 72.7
